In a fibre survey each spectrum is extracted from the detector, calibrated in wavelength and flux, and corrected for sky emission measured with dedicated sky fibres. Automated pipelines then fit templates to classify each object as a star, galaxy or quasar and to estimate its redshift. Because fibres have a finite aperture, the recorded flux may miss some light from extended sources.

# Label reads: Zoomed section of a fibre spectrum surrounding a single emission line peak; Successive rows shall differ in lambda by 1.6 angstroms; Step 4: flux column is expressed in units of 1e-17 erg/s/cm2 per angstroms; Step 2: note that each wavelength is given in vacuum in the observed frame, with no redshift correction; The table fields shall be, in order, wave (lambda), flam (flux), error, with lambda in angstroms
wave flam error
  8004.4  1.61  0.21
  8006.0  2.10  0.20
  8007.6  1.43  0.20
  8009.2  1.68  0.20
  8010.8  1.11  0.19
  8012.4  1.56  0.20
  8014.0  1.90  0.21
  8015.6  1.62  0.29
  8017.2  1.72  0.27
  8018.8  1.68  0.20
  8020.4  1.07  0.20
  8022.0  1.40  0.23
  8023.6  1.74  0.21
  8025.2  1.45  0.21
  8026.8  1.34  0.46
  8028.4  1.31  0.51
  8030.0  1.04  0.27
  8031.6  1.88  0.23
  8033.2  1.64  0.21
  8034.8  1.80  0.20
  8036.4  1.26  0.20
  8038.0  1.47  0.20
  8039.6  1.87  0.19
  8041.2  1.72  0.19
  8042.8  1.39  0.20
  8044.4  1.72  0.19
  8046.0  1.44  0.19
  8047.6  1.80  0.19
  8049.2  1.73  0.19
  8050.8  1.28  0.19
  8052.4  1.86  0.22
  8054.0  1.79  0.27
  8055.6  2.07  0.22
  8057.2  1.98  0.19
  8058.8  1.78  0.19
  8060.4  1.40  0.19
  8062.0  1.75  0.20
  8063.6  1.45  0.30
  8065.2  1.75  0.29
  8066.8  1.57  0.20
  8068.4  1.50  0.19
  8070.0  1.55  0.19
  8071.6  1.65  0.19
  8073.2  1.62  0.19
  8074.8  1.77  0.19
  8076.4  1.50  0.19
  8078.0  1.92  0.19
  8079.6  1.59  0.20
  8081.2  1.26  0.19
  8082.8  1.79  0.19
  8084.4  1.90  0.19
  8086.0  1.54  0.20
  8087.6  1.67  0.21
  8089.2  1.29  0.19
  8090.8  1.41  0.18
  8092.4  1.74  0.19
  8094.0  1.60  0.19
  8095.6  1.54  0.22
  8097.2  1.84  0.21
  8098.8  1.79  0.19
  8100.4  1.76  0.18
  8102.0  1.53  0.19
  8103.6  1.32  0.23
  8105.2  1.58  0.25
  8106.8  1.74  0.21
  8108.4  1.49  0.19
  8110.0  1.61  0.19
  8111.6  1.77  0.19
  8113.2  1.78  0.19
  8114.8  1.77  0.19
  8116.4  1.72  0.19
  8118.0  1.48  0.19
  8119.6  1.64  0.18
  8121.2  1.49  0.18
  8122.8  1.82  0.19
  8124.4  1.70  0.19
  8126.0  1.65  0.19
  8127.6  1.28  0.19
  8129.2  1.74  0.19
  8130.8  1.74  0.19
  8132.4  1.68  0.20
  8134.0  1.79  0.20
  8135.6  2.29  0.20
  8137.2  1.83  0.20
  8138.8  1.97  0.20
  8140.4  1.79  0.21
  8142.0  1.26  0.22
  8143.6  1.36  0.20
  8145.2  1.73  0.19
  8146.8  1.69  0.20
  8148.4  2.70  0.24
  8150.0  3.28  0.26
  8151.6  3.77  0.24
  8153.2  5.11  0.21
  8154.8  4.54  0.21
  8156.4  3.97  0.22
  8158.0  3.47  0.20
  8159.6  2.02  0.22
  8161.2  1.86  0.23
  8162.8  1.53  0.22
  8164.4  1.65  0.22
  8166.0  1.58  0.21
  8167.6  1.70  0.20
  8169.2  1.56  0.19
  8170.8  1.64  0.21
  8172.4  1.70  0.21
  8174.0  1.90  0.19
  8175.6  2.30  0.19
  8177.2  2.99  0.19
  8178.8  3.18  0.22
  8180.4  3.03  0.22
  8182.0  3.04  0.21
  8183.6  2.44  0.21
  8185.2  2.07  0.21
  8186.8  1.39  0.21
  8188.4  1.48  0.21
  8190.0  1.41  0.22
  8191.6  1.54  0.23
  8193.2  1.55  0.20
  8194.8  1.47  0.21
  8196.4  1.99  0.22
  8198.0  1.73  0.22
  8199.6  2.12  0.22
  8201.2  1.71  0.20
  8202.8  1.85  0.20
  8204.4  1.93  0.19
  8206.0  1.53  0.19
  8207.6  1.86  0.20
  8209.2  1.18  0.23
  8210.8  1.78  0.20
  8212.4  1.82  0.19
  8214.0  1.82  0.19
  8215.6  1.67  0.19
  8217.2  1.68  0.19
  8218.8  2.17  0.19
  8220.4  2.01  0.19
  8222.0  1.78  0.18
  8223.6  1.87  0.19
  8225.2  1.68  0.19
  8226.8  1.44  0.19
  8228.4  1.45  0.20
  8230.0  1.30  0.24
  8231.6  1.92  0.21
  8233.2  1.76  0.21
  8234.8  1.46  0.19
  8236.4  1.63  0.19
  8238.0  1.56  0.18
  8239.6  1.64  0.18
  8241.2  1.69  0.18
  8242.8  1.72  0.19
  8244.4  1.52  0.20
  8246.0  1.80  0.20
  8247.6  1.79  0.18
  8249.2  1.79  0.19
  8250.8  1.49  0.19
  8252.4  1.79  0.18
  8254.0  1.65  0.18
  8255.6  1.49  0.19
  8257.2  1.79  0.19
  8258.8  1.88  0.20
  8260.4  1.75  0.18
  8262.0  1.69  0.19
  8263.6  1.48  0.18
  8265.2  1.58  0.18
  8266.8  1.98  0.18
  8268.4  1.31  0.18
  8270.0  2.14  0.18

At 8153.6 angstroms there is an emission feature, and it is H-alpha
